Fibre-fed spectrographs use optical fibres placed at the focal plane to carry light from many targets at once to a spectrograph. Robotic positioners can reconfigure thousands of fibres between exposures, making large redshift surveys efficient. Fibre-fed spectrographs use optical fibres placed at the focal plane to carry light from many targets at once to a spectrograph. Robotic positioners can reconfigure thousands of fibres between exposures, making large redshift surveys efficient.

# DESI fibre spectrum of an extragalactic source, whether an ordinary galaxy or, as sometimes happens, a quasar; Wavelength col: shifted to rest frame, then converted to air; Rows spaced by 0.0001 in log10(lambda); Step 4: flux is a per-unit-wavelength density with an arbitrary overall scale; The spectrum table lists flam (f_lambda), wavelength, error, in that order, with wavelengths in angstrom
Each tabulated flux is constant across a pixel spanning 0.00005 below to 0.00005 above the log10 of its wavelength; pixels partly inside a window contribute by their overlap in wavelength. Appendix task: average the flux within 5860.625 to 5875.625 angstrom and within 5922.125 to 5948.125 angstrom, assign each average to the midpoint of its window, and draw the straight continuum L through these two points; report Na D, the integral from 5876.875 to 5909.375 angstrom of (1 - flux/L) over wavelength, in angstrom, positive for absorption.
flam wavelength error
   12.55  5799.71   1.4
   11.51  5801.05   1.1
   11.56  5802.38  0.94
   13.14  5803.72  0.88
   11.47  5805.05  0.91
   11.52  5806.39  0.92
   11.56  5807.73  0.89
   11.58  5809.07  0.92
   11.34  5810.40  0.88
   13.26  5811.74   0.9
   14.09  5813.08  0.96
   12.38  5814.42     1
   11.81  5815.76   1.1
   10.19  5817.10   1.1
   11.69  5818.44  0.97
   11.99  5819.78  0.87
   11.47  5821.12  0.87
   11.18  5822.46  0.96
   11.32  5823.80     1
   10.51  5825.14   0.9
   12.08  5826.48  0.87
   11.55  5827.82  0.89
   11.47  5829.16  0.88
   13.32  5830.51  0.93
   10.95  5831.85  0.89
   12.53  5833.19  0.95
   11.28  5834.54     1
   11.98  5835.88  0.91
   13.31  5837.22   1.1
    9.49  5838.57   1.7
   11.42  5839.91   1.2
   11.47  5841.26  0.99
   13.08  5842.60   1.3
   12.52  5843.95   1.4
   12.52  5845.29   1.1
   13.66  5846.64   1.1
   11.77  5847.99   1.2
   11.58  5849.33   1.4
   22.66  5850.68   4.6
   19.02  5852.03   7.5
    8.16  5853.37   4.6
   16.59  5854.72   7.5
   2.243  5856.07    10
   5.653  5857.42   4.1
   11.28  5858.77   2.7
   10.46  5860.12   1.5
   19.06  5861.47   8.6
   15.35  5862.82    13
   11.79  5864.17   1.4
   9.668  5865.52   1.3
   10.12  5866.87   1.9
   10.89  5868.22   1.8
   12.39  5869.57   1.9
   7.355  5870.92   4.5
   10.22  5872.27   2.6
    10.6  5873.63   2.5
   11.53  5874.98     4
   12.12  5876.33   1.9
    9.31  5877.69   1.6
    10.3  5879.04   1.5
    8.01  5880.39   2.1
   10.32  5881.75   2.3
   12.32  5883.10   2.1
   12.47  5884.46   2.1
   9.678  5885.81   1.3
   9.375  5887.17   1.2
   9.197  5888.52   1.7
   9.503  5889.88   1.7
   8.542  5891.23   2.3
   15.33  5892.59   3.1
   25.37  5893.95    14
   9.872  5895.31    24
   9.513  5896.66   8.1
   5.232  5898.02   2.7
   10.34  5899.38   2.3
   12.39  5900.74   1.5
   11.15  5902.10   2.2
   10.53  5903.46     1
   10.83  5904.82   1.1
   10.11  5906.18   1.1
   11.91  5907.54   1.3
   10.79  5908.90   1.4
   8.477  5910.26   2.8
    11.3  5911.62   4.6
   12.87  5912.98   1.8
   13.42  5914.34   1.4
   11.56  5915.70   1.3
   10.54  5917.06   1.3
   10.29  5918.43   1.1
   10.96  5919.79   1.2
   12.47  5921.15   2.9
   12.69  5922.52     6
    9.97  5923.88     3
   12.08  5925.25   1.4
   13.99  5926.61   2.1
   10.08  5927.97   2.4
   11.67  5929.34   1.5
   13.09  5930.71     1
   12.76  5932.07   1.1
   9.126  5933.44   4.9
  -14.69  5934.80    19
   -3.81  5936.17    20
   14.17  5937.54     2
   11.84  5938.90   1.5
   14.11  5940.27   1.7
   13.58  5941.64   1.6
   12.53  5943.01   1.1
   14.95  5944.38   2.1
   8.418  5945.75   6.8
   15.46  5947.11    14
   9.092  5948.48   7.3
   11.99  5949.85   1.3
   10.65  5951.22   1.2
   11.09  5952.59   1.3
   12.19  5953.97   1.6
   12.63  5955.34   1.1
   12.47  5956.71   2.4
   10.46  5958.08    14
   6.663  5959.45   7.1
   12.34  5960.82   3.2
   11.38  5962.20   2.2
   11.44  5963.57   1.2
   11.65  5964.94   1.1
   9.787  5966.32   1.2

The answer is 0.4 angstrom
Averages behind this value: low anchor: 11.7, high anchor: 10.1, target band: 10.9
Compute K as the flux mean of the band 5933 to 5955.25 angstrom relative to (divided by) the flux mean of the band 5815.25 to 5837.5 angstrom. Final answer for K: 0.82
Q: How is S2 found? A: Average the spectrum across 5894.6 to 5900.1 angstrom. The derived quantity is 8.85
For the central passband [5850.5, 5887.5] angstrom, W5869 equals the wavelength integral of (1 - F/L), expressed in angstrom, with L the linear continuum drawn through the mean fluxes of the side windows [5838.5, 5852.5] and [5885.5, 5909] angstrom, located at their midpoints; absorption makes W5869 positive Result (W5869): 3.8 angstrom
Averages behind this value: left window 13.7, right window 11.1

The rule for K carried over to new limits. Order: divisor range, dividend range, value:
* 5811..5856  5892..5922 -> 0.94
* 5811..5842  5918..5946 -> 0.85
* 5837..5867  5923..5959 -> 0.84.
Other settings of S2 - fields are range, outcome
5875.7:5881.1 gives 9.91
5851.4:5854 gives 13.6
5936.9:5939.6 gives 13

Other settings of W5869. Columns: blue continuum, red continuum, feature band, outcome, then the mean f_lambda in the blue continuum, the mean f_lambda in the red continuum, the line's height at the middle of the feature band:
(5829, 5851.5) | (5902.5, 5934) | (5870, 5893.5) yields 2.9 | 12.7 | 11.4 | 12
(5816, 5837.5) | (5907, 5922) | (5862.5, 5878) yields 0.8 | 11.7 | 11.3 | 11.5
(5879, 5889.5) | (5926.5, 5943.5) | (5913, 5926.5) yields -3.5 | 10.2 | 8.91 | 9.29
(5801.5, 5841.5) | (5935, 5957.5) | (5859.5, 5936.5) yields 3.7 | 11.8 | 10.8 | 11.2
